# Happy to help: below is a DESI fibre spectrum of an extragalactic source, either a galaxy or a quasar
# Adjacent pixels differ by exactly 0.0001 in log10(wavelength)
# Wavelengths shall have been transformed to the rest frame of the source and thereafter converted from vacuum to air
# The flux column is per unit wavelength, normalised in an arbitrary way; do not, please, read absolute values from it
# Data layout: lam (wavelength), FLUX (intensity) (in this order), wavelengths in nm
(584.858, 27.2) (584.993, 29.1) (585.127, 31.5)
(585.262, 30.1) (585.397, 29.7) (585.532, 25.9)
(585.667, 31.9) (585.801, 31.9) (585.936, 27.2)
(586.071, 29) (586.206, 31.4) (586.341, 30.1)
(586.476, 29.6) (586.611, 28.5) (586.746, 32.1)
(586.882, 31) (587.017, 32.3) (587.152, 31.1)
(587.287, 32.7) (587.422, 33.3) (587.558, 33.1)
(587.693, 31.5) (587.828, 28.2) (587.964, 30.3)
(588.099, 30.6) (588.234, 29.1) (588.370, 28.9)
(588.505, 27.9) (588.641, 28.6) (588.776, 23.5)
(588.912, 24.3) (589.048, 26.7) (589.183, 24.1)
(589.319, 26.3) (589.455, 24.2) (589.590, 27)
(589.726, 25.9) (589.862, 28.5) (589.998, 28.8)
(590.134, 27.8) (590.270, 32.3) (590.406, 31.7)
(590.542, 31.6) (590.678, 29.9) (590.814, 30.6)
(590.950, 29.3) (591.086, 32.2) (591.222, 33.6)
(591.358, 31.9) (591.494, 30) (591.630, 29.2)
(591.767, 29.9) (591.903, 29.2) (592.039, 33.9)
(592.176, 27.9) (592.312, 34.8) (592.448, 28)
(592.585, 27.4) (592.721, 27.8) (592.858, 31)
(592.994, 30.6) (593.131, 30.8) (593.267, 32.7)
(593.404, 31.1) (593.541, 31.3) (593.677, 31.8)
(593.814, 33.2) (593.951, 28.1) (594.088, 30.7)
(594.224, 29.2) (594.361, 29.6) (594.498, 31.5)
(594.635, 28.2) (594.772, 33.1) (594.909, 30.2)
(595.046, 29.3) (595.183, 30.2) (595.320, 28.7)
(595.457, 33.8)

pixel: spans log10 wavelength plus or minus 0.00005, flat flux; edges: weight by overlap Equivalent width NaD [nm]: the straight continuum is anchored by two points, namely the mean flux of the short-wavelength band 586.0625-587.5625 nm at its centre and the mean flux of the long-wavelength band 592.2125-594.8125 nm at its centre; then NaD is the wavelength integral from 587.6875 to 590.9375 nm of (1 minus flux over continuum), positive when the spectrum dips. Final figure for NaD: 0.28 nm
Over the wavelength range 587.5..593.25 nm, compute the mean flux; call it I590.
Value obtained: 29.3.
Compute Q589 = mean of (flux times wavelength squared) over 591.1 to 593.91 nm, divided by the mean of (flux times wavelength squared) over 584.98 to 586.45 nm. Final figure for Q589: 1.1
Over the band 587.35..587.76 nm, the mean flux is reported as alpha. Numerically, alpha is 32.6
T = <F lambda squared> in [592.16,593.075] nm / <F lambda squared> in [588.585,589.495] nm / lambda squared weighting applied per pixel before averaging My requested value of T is 1.19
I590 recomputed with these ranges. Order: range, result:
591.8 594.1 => 30.6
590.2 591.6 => 31.3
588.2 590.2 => 26.7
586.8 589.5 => 28.9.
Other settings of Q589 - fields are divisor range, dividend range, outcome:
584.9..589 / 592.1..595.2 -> 1.04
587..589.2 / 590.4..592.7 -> 1.06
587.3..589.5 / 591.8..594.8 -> 1.10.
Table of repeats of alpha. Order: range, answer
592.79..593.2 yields 30.9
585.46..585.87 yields 29.9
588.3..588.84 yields 27.3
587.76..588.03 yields 29.2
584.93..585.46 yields 30.1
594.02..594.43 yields 29.9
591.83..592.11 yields 31.5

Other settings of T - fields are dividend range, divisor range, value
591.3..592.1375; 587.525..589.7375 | 1.12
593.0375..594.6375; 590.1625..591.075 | 1.01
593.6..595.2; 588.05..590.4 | 1.13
